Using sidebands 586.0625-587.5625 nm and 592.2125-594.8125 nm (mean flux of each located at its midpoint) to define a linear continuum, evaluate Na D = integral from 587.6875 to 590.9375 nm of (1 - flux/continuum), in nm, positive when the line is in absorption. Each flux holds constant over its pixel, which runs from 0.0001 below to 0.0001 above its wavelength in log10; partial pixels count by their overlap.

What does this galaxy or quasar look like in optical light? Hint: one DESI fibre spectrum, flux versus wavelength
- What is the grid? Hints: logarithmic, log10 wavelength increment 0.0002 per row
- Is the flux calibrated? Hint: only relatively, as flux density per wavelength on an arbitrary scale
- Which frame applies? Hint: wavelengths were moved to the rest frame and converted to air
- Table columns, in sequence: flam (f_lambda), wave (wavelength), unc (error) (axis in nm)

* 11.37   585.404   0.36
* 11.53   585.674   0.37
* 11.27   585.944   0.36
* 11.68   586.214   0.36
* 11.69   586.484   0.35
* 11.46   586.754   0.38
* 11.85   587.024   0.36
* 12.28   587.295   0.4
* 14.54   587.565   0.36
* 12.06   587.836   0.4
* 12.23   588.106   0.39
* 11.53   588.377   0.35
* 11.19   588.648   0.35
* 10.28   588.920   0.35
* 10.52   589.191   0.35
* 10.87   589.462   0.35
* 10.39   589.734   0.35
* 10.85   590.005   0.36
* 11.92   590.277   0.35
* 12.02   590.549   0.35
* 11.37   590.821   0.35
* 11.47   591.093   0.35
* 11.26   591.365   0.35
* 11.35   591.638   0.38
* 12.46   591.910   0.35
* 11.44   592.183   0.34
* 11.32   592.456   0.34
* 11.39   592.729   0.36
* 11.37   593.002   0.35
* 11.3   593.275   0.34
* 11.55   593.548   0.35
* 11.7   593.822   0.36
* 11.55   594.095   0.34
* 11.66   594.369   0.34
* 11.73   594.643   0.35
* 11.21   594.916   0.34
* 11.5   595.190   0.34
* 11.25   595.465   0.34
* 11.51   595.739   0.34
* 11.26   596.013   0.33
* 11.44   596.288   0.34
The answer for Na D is 0.15 nm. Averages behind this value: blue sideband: 12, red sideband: 11.5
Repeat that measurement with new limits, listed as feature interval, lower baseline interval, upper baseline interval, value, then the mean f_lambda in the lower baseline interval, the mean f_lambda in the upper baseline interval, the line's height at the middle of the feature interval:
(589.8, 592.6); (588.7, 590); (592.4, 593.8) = -0.133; 10.6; 11.4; 11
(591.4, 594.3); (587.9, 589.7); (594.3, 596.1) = -0.056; 11.1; 11.4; 11.3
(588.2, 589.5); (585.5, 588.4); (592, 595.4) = 0.104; 12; 11.5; 11.9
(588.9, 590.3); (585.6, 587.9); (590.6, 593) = 0.118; 12.1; 11.5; 11.7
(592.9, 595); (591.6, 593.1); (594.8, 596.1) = -0.011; 11.6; 11.4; 11.5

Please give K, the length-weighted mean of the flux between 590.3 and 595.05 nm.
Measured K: 11.5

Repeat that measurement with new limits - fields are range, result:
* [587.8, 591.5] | 11.3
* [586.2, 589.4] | 11.8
